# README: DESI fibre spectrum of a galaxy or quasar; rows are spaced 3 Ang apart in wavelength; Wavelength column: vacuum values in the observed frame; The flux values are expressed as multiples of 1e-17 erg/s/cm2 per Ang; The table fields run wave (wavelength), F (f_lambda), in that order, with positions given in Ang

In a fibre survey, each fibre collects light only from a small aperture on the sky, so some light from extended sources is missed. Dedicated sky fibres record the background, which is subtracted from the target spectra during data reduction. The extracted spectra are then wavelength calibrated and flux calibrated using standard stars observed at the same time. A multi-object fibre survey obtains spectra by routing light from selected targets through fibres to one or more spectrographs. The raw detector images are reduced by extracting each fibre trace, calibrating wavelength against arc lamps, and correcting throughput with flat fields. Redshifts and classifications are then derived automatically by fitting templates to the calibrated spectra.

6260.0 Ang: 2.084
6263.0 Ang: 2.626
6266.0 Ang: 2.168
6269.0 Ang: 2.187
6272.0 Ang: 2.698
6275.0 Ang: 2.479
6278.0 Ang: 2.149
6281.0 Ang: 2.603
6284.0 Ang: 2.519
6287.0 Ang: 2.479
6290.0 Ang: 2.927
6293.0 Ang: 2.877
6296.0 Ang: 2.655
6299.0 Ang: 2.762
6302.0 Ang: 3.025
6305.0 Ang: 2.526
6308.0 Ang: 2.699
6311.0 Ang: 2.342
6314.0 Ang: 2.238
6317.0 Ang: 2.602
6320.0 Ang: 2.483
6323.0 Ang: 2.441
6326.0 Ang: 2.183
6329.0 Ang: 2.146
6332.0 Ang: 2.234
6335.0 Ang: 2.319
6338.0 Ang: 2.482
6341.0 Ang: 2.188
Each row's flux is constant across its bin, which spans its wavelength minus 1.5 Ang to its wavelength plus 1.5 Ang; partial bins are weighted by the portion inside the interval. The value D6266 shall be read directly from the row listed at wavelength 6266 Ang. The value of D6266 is 2.168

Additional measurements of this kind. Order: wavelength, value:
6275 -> 2.479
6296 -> 2.655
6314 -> 2.238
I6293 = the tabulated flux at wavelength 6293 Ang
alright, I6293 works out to 2.877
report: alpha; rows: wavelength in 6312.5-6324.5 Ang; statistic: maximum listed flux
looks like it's 2.602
